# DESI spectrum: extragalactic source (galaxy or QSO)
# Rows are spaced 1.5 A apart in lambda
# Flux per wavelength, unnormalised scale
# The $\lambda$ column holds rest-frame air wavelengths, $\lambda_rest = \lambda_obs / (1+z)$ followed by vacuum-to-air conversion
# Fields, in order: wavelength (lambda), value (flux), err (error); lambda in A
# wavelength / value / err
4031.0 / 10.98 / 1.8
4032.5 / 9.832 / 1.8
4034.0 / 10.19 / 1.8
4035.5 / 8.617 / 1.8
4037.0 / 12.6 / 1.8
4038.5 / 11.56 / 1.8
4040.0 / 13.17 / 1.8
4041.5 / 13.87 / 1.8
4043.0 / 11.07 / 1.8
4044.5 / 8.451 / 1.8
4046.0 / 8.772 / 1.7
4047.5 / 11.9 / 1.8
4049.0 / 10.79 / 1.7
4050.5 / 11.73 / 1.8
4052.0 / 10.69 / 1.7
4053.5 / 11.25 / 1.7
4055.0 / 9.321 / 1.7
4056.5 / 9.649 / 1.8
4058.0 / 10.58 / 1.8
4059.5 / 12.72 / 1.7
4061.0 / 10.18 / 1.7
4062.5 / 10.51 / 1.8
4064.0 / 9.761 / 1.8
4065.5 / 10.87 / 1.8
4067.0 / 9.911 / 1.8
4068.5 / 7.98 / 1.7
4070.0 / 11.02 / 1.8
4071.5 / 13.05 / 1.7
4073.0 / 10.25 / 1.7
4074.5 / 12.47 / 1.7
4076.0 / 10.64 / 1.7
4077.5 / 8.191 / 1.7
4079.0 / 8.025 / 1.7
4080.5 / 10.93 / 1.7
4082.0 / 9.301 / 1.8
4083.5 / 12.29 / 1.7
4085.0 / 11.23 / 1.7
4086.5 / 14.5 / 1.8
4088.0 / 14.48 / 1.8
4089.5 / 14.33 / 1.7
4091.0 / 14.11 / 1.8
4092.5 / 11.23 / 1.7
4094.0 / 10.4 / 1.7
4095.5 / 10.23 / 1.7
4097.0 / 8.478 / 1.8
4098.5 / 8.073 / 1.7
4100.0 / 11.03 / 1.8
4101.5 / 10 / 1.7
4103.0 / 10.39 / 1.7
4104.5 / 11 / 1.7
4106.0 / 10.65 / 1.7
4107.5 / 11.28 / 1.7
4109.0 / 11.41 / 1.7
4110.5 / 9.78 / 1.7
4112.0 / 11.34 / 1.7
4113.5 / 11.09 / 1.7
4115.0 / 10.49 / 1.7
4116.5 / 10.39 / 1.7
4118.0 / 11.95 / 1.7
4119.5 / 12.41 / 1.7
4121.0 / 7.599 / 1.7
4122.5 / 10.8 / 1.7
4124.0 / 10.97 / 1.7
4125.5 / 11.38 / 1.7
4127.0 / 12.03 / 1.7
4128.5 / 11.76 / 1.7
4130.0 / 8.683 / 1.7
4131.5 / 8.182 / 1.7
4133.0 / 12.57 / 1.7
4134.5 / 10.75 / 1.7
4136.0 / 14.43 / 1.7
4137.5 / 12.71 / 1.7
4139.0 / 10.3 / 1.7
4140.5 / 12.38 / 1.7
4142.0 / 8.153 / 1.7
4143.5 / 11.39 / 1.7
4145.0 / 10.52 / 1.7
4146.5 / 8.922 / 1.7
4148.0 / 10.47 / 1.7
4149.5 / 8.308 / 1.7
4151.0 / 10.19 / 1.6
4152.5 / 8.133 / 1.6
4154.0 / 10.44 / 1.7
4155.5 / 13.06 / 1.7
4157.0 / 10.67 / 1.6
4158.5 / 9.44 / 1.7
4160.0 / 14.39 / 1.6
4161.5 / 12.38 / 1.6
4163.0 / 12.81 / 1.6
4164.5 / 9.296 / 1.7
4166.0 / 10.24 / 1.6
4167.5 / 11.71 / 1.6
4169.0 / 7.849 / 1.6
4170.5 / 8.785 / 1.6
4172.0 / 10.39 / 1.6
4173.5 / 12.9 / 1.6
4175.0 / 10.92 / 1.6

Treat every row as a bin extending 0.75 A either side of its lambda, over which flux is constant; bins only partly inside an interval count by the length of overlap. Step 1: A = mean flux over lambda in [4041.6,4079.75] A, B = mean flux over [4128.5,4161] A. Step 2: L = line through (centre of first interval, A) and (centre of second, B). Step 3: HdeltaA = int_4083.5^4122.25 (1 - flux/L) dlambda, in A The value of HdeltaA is -2.0 A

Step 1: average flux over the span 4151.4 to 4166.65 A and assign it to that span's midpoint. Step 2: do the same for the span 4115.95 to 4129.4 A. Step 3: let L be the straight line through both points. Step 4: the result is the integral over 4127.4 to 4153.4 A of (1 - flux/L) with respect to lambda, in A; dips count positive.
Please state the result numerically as 1.3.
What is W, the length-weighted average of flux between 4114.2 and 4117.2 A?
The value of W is 10.5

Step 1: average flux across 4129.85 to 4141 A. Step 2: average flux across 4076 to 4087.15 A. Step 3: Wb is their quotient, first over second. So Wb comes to 1.07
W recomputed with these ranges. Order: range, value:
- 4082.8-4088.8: 13.1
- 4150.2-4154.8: 9.61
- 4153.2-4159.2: 10.9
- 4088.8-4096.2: 12.1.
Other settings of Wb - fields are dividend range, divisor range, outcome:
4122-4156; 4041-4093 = 0.97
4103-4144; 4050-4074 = 1.03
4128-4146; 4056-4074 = 1.03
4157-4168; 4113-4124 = 1.07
